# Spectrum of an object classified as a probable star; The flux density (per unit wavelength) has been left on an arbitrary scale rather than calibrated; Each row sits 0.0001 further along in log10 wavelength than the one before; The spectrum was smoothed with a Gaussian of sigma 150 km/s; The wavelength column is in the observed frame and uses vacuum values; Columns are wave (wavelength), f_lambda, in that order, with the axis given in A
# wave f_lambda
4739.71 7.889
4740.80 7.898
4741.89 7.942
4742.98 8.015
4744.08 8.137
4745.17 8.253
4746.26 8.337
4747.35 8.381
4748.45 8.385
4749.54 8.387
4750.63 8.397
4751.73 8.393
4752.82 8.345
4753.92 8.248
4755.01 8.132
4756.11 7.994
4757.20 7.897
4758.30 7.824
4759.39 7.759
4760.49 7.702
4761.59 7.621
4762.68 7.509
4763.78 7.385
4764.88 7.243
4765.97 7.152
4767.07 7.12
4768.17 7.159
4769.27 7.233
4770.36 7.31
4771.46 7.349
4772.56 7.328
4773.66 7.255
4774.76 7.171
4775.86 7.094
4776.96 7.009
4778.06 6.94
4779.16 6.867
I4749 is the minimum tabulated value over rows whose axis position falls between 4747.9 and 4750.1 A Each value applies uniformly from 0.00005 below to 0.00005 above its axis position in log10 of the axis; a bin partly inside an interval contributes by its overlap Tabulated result 8.385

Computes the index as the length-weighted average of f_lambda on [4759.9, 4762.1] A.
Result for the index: 7.64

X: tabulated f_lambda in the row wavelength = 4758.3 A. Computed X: 7.824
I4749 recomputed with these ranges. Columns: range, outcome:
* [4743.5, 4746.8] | 8.137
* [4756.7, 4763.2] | 7.509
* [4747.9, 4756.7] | 7.994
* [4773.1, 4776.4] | 7.094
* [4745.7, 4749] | 8.337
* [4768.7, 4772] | 7.233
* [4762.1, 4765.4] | 7.243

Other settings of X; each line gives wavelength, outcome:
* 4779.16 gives 6.867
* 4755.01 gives 8.132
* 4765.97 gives 7.152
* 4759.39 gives 7.759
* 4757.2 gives 7.897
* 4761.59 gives 7.621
